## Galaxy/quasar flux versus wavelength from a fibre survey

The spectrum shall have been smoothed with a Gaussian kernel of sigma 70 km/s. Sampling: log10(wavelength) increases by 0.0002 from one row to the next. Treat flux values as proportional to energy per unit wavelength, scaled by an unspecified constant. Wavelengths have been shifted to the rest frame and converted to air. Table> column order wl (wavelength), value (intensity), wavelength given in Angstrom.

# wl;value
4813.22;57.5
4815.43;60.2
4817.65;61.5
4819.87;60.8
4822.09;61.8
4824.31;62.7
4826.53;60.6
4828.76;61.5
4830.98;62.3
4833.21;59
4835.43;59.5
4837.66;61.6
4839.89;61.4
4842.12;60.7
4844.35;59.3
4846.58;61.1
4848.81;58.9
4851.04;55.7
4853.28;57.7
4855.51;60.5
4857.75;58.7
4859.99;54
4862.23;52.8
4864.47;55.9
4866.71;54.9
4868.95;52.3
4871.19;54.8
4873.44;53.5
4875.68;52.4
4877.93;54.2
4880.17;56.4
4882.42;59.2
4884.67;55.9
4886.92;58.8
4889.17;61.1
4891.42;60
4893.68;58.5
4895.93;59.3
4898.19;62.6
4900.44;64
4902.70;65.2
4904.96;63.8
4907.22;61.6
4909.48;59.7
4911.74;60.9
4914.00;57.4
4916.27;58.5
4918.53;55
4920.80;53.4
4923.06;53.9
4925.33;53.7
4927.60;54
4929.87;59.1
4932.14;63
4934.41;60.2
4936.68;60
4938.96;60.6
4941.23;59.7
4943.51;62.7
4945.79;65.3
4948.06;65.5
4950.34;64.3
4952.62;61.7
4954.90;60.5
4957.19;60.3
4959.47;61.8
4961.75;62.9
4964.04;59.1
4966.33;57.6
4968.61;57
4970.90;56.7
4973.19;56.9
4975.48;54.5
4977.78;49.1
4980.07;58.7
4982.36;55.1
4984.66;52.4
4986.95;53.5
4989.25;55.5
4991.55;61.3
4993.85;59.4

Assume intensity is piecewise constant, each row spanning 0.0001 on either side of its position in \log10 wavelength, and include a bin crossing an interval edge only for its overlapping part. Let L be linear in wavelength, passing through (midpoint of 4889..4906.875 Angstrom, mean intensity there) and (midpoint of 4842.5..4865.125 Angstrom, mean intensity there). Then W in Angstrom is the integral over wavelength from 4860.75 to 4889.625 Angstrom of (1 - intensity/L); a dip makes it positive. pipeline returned 2.1 Angstrom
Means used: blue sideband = 57.6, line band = 55.4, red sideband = 61.8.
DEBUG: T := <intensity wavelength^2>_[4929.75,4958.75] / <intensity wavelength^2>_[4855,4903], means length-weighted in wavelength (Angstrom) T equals 1.11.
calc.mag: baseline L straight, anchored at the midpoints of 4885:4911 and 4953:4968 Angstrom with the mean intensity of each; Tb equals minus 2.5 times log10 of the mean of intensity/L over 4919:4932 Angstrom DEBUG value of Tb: 0.10 mag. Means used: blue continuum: 61.2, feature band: 55.5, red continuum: 60.3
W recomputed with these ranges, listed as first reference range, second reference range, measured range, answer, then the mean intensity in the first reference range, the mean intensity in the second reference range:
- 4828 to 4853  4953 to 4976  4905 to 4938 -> 0.67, 60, 58.9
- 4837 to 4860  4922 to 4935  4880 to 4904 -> -0.88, 59.2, 57.2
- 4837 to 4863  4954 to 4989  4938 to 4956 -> -1.65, 58.5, 57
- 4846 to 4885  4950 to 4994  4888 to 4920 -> -2.17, 56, 57.8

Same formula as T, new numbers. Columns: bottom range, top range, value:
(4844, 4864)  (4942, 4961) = 1.13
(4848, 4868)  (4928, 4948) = 1.12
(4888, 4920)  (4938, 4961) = 1.05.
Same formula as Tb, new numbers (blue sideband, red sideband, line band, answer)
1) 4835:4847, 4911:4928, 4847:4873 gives 0.06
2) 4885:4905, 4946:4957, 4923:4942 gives 0.07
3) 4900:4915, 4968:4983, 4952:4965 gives -0.07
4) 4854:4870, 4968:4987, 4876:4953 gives -0.08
